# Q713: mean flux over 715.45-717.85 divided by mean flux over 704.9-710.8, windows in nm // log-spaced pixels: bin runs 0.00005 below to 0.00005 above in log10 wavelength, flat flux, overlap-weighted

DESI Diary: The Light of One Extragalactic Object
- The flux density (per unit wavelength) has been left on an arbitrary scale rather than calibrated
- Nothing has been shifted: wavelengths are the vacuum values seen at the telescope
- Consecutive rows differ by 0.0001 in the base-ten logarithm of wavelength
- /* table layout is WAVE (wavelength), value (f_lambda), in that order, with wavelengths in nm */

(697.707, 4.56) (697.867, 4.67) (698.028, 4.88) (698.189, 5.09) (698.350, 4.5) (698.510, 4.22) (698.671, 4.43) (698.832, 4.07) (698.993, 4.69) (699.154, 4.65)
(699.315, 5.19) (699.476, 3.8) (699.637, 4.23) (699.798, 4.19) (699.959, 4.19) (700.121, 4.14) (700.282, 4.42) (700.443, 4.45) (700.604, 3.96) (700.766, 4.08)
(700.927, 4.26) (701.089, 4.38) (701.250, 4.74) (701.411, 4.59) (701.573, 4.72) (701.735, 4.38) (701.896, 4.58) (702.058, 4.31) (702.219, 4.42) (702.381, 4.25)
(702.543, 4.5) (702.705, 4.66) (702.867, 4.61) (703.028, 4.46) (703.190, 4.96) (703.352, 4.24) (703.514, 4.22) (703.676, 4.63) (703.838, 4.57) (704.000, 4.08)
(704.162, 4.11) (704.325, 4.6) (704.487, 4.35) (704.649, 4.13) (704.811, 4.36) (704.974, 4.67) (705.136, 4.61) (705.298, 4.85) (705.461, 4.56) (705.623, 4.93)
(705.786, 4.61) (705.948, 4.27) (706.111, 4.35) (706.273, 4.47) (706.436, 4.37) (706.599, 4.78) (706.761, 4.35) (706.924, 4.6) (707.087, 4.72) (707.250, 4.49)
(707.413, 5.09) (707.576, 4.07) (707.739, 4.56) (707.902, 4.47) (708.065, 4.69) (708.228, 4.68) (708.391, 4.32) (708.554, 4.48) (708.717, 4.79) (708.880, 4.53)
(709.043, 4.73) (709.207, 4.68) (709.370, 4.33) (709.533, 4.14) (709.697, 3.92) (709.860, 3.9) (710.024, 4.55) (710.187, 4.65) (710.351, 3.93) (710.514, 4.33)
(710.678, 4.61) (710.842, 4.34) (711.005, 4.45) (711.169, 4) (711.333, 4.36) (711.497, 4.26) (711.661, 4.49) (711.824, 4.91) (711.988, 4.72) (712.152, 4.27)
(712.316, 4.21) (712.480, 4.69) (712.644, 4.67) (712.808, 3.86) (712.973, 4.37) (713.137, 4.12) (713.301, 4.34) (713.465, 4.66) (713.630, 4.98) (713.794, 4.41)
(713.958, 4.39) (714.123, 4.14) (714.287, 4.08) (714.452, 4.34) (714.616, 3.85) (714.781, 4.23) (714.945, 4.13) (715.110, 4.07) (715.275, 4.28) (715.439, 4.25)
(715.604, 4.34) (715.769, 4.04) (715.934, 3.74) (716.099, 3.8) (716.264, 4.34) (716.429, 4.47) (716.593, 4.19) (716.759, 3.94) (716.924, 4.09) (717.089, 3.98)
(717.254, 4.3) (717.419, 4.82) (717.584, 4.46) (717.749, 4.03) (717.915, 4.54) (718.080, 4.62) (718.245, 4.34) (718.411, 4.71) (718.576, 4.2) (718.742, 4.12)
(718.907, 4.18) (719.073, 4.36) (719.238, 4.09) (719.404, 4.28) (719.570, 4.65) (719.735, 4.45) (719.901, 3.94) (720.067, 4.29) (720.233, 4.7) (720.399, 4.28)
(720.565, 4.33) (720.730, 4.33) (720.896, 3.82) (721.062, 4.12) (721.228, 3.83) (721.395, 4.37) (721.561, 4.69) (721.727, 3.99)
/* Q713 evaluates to 0.93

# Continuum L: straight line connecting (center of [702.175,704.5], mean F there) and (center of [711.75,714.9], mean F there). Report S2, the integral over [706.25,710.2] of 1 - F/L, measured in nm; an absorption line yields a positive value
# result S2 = -0.07 nm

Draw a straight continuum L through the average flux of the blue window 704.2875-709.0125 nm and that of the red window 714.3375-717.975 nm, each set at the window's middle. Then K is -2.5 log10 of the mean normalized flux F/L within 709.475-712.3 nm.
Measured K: 0.01 mag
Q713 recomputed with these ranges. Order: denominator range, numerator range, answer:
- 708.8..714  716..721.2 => 0.97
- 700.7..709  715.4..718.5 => 0.95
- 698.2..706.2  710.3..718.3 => 0.97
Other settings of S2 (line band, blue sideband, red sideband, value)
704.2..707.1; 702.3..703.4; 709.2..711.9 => -0.04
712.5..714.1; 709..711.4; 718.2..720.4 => -0.04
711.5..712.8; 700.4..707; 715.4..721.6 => -0.05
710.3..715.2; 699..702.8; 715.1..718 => -0.10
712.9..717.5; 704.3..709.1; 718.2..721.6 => 0.15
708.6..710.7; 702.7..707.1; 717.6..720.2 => 0.03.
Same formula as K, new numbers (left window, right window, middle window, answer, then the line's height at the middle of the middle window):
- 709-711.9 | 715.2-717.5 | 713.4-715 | -0.02 mag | 4.25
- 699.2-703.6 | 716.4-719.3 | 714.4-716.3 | 0.05 mag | 4.32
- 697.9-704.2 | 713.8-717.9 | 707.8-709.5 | -0.06 mag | 4.31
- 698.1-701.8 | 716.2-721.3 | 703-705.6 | -0.02 mag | 4.38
